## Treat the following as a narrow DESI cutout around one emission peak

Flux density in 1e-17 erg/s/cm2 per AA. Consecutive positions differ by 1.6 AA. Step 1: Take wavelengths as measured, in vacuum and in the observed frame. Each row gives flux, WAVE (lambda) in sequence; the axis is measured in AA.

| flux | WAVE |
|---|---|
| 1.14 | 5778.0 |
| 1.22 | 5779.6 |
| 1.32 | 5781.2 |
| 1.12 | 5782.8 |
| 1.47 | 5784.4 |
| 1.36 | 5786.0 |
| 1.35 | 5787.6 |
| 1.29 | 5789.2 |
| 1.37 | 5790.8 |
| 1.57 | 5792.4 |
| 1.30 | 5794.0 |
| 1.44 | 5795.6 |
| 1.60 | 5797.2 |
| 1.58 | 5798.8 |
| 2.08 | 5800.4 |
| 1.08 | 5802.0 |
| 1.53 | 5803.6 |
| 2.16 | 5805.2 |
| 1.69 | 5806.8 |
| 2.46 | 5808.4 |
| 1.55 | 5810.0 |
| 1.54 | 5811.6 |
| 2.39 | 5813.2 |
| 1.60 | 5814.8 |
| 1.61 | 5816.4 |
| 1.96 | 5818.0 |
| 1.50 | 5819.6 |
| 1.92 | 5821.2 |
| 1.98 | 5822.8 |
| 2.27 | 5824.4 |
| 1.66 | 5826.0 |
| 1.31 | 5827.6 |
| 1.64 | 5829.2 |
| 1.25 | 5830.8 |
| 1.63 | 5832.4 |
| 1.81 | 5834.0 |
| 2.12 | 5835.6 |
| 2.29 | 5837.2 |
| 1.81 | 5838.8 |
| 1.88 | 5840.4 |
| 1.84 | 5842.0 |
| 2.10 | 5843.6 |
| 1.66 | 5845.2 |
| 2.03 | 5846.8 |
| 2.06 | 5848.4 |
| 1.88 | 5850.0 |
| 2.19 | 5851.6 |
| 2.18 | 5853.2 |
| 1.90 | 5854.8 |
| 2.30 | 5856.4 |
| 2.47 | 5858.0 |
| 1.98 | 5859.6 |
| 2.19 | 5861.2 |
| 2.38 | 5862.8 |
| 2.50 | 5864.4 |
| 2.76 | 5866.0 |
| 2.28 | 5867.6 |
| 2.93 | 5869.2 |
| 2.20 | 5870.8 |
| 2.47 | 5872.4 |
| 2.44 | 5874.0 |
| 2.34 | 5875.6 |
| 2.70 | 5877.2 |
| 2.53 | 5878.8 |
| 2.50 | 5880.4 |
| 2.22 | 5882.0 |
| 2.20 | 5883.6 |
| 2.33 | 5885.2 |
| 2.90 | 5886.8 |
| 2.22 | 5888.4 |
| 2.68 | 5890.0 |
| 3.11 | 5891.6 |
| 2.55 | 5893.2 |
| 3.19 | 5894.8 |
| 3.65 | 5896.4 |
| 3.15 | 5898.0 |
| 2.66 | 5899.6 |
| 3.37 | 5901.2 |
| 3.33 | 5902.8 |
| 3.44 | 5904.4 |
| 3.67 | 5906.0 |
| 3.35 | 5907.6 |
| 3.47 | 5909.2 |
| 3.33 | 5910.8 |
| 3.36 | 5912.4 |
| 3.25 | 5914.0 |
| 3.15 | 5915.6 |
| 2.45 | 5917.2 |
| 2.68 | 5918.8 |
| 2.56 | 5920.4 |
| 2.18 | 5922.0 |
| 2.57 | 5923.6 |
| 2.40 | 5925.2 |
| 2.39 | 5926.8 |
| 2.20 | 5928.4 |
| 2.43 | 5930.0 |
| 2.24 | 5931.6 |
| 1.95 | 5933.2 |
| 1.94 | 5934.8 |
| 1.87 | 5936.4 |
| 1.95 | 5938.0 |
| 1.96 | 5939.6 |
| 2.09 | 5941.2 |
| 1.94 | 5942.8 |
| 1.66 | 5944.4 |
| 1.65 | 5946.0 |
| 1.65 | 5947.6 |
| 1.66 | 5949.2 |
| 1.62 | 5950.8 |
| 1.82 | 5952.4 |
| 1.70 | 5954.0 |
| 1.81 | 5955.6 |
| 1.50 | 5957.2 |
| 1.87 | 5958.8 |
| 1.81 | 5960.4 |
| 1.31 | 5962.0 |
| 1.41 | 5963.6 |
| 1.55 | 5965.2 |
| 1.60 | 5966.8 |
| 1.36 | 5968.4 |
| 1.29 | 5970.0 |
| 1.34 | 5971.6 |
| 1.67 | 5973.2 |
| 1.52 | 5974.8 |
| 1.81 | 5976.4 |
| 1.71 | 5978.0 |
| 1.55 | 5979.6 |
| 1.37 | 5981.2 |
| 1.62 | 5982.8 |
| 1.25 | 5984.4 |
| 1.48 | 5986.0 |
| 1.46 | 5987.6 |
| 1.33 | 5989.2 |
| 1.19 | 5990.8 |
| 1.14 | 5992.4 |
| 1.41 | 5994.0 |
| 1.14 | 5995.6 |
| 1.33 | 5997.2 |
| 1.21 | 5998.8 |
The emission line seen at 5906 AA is C IV 1549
